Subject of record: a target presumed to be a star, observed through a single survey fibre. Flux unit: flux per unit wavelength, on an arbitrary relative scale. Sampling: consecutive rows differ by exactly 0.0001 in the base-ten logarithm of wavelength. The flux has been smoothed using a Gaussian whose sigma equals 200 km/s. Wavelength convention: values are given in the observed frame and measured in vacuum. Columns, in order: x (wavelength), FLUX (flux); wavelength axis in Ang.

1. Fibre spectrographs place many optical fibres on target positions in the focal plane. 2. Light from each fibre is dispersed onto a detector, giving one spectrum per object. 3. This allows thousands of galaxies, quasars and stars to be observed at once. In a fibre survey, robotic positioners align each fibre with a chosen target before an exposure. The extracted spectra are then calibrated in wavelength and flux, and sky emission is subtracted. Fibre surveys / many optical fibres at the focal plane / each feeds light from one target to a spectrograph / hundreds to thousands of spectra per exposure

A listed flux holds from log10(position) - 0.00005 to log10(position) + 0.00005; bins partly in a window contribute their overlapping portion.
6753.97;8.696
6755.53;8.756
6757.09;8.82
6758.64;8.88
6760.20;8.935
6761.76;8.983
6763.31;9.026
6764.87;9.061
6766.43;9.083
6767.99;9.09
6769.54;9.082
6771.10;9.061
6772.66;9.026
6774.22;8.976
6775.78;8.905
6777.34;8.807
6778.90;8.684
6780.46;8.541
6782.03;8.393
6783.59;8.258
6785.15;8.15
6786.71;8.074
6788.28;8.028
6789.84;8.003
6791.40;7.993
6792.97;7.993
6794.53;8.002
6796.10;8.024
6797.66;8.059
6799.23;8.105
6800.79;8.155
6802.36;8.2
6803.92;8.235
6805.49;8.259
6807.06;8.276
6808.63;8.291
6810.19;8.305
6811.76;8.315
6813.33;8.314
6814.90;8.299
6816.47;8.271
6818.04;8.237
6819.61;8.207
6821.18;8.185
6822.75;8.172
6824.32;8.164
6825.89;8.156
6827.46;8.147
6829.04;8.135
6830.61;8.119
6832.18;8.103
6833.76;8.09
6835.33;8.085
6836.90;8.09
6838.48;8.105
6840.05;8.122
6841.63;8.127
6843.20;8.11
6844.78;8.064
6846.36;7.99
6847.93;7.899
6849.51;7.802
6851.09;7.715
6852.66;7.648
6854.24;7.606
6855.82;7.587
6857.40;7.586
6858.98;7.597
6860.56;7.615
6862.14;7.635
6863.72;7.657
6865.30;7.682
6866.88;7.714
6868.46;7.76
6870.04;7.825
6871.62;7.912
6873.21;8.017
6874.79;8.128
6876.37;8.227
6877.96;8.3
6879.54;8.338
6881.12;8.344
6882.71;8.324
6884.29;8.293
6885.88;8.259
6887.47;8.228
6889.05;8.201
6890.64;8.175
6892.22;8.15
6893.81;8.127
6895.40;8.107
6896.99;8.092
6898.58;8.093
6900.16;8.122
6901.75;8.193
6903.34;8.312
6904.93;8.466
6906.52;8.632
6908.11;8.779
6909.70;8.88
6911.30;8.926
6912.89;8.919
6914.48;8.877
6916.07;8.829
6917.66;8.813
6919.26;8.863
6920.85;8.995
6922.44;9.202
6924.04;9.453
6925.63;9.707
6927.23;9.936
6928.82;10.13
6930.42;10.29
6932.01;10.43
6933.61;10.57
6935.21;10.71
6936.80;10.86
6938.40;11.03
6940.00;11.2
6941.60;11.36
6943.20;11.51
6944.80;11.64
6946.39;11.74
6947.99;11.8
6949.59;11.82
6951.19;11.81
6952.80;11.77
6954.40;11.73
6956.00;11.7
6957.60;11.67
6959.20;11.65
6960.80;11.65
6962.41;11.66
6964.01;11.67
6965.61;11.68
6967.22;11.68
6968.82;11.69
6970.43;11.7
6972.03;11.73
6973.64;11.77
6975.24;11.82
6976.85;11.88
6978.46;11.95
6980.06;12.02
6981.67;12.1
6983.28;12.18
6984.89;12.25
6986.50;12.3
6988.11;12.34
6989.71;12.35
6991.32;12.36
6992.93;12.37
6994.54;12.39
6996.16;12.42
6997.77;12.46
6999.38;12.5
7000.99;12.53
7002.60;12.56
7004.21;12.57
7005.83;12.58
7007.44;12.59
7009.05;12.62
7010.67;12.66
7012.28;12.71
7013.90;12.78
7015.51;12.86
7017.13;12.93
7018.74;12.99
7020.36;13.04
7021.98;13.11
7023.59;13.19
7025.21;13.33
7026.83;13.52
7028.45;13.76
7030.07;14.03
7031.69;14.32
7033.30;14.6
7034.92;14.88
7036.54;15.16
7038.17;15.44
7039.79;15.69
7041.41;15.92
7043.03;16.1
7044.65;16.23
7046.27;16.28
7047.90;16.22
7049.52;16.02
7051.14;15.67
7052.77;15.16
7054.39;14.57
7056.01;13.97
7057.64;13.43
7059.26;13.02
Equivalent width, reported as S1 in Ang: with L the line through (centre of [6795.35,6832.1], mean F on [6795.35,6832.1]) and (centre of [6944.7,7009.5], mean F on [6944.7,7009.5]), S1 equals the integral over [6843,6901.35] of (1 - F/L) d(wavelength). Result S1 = 9.7 Ang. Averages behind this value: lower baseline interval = 8.2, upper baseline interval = 12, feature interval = 7.97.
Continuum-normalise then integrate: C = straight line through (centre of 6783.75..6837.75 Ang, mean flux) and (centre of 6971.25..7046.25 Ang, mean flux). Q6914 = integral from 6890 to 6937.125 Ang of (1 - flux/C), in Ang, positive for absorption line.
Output 7.6 Ang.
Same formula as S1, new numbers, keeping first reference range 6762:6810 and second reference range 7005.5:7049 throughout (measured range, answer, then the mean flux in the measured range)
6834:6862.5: 5.9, 7.86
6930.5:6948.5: 1.4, 11.1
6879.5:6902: 5.6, 8.2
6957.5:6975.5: 1.4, 11.7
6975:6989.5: 1.0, 12.1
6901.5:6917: 3.6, 8.7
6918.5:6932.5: 2.5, 9.66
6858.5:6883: 5.9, 7.94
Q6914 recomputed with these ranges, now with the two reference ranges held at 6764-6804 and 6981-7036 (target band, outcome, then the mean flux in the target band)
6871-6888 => 3.50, 8.21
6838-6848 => 1.62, 8.07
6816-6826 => 1.08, 8.2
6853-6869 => 3.76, 7.64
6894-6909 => 3.45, 8.31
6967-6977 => 0.36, 11.8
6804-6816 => 0.92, 8.29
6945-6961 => 0.10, 11.7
